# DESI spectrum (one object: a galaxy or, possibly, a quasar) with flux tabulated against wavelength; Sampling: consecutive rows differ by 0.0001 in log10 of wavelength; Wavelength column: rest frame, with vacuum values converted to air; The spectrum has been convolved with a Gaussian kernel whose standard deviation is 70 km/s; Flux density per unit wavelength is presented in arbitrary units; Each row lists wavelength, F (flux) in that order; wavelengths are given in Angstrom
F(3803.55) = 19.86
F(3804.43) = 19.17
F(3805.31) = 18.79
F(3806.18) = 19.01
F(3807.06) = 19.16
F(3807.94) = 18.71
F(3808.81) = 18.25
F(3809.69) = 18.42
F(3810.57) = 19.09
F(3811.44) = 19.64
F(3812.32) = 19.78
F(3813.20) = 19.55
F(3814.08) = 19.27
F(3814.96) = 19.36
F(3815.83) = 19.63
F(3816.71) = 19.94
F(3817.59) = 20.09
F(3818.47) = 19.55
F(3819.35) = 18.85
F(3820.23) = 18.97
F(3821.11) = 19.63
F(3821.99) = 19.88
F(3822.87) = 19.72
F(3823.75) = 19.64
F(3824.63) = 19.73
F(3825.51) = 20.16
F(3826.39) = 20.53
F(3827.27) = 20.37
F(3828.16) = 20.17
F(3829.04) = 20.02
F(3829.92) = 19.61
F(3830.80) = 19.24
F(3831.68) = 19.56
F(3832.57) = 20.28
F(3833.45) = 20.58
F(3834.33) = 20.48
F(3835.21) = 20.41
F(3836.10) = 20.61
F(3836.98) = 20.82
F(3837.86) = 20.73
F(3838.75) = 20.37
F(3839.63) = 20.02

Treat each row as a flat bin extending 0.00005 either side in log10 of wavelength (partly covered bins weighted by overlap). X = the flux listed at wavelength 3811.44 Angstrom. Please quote 19.64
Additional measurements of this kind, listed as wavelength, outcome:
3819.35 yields 18.85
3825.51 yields 20.16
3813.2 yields 19.55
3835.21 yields 20.41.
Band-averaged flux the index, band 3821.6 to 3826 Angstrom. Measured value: 19.8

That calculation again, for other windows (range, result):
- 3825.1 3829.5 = 20.2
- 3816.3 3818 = 20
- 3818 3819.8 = 19.2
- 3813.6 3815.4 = 19.4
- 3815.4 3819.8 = 19.6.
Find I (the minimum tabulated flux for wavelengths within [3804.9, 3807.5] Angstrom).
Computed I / 18.79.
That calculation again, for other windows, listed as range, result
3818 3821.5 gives 18.85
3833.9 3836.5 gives 20.41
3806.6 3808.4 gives 18.71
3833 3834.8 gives 20.48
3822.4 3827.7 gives 19.64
